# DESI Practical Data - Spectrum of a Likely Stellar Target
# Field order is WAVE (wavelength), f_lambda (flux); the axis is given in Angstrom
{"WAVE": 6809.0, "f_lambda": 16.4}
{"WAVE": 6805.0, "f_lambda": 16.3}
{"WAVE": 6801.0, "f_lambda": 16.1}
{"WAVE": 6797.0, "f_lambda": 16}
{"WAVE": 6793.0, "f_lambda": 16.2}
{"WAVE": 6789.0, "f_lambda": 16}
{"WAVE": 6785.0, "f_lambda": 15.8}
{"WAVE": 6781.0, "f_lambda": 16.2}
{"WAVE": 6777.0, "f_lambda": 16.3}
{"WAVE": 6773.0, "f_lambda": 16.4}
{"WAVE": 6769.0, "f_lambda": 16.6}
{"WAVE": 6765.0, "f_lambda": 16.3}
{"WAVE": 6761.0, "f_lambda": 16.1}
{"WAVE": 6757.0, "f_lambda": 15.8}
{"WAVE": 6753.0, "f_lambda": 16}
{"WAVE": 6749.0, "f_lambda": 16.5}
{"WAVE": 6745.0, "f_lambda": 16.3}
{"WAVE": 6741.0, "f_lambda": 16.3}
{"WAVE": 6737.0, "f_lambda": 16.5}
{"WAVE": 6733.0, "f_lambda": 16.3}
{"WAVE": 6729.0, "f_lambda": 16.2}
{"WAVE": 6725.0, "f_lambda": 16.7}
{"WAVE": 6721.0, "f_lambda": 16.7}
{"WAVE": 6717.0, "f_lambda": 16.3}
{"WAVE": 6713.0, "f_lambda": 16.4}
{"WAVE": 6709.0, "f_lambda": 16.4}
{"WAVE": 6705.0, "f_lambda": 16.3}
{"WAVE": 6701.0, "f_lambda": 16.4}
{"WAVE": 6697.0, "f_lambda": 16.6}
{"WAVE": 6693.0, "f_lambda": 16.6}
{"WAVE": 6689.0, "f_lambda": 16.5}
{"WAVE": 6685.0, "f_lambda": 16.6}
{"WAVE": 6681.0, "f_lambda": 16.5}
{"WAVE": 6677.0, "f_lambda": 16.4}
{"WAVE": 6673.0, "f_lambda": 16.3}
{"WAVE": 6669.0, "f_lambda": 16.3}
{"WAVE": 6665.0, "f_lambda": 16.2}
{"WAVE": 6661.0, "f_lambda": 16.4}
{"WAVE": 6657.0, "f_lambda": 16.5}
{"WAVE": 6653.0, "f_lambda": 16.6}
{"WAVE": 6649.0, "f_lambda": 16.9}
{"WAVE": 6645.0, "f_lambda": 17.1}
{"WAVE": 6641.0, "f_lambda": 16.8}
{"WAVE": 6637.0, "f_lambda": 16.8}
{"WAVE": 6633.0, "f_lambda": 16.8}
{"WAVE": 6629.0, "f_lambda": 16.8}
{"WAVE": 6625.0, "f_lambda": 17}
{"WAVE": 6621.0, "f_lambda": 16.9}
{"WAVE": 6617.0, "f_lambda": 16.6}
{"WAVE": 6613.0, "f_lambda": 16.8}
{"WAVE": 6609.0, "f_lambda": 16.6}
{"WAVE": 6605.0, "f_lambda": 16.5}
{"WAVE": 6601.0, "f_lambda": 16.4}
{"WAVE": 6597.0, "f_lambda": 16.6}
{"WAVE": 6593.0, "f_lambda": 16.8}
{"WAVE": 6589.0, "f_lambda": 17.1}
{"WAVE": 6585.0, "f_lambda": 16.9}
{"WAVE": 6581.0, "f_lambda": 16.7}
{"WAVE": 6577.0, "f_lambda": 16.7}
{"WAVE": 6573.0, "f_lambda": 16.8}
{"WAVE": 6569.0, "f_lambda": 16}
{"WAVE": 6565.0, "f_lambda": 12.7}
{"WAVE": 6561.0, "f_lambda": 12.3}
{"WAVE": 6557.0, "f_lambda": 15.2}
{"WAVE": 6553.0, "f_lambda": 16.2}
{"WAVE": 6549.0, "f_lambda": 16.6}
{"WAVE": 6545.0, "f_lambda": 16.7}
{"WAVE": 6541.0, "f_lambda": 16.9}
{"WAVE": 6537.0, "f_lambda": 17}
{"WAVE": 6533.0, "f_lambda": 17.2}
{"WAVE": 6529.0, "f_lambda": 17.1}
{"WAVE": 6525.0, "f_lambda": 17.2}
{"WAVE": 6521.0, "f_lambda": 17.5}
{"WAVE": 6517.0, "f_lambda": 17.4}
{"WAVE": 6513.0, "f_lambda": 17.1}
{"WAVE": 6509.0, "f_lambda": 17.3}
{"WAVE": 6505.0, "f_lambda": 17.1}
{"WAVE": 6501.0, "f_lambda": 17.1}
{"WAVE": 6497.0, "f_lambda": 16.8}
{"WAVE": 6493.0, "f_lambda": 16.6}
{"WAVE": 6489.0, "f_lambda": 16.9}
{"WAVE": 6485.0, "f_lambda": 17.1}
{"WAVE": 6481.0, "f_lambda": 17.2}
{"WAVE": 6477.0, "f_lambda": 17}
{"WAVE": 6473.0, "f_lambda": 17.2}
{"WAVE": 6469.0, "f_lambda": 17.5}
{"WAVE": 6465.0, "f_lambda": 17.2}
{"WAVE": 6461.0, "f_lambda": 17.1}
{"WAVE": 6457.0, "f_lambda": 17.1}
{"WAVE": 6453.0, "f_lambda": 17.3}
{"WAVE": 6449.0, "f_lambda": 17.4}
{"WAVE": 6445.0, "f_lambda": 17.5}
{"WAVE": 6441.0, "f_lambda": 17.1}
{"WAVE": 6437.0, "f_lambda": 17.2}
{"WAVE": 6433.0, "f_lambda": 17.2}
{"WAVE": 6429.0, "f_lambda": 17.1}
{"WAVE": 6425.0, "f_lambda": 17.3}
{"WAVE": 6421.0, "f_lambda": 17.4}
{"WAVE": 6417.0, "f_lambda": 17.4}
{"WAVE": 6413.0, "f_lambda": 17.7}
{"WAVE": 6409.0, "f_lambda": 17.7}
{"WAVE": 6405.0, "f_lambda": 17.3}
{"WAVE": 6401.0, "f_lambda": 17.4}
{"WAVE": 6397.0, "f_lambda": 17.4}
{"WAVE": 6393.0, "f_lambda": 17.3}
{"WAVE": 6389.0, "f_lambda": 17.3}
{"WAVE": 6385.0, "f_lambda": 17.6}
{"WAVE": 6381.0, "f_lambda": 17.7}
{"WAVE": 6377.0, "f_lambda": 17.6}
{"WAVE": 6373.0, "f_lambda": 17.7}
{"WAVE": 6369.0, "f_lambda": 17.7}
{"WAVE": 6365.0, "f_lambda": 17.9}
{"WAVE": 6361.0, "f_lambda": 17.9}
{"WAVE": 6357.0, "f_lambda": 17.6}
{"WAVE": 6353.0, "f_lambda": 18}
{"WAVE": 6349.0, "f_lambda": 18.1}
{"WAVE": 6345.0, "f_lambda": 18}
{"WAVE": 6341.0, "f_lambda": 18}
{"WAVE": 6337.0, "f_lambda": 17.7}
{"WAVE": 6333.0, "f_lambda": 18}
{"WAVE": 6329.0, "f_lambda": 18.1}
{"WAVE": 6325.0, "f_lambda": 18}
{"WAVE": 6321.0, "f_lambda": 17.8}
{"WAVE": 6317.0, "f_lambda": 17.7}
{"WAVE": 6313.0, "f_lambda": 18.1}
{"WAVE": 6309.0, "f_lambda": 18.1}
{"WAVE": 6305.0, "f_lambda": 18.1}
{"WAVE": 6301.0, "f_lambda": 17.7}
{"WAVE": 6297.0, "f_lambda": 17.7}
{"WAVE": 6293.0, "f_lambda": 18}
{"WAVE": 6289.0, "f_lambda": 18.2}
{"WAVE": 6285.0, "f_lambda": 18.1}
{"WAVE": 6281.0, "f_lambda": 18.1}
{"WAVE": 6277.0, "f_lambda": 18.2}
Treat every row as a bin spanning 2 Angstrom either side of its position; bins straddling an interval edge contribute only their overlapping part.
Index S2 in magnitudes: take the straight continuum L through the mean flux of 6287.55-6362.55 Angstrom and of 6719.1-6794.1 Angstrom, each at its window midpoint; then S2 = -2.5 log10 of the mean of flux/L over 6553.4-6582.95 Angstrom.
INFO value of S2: 0.118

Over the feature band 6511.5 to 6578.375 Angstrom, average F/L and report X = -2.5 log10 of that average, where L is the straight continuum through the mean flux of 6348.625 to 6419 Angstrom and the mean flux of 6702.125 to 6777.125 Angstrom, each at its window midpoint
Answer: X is 0.05 mag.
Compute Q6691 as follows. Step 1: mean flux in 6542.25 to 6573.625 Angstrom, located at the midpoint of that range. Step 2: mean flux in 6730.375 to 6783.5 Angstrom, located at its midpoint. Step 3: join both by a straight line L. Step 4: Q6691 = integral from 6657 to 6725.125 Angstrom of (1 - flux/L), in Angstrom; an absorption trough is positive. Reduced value -2.1 Angstrom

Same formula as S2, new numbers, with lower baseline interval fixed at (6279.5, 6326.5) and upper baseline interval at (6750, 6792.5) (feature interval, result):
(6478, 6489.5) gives 0.01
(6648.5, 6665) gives 0.01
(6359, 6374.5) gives -0.01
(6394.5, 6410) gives 0.01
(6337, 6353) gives -0.01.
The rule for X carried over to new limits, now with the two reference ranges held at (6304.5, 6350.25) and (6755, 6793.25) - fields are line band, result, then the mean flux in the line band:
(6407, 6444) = 0.014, 17.3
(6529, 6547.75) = 0.011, 17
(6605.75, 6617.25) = 0.011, 16.7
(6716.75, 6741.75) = -0.006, 16.4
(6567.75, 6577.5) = 0.031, 16.5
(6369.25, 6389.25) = 0.009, 17.6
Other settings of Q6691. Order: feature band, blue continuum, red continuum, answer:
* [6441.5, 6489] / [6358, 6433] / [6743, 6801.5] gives 0.13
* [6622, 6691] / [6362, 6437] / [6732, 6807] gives -0.10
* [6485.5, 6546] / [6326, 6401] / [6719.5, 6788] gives 0.39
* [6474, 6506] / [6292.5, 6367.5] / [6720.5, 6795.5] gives 0.59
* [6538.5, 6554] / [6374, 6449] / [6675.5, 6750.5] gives 0.31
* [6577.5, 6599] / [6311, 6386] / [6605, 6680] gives 0.08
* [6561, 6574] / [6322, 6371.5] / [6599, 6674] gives 1.80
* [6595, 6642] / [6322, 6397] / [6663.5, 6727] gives 0.11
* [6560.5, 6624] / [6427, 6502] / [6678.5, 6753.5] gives 1.98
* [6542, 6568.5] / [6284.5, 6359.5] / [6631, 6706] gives 3.01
